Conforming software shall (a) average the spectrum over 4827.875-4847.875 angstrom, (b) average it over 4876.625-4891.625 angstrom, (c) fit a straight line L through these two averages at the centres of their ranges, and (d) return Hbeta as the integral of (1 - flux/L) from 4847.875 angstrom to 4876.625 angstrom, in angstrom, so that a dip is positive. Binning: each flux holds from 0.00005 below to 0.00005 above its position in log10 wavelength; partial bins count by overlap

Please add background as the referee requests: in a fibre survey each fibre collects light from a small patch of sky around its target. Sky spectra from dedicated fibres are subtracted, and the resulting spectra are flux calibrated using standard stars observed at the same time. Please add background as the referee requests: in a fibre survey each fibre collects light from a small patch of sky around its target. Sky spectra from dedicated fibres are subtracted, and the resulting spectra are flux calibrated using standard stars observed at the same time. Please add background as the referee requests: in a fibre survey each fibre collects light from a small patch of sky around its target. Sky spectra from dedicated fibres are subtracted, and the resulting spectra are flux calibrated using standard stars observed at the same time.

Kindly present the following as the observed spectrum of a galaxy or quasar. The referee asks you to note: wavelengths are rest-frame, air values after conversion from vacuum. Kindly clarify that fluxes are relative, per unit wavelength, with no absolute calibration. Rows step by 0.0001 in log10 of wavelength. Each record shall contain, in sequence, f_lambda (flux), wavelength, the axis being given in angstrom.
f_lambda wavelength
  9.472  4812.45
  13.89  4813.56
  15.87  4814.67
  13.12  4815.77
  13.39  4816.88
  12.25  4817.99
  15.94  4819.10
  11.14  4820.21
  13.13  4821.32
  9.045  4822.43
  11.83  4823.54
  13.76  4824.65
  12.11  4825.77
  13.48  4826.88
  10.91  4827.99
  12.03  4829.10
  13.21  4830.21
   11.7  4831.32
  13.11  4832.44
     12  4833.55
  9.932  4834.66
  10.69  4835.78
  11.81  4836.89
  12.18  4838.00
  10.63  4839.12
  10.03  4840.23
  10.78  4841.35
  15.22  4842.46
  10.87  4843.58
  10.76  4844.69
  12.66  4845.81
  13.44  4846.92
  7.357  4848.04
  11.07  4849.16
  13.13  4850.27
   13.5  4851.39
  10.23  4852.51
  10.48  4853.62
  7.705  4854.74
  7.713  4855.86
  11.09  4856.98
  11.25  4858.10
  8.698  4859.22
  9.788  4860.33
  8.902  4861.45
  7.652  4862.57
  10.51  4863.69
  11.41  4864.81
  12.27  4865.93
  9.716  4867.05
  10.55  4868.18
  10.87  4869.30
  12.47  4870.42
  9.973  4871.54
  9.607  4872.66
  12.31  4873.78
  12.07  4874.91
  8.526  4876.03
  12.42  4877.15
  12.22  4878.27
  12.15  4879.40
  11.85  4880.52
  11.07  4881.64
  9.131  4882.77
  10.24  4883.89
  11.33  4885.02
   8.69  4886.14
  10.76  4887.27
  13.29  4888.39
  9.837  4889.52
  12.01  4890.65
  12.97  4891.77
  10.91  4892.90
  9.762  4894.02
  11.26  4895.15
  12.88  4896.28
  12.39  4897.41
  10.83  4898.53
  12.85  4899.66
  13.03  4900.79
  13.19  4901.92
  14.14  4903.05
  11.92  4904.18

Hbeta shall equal 2.7 angstrom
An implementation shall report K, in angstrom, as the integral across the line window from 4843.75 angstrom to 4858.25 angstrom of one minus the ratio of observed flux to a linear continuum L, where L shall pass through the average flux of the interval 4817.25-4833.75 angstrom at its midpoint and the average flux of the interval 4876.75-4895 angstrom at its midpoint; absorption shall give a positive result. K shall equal 1.3 angstrom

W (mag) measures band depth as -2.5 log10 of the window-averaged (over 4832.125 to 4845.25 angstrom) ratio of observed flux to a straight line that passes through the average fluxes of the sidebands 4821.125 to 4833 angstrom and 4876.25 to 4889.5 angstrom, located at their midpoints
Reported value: 0.04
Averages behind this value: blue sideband 12.2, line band 11.5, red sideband 11.1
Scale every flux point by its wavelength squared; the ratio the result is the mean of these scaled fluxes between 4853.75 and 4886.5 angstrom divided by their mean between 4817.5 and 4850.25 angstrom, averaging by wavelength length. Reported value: 0.89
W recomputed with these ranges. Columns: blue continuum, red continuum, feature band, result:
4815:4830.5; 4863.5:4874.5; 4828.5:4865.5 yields 0.08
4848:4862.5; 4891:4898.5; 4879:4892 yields 0.02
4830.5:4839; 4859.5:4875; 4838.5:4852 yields -0.03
